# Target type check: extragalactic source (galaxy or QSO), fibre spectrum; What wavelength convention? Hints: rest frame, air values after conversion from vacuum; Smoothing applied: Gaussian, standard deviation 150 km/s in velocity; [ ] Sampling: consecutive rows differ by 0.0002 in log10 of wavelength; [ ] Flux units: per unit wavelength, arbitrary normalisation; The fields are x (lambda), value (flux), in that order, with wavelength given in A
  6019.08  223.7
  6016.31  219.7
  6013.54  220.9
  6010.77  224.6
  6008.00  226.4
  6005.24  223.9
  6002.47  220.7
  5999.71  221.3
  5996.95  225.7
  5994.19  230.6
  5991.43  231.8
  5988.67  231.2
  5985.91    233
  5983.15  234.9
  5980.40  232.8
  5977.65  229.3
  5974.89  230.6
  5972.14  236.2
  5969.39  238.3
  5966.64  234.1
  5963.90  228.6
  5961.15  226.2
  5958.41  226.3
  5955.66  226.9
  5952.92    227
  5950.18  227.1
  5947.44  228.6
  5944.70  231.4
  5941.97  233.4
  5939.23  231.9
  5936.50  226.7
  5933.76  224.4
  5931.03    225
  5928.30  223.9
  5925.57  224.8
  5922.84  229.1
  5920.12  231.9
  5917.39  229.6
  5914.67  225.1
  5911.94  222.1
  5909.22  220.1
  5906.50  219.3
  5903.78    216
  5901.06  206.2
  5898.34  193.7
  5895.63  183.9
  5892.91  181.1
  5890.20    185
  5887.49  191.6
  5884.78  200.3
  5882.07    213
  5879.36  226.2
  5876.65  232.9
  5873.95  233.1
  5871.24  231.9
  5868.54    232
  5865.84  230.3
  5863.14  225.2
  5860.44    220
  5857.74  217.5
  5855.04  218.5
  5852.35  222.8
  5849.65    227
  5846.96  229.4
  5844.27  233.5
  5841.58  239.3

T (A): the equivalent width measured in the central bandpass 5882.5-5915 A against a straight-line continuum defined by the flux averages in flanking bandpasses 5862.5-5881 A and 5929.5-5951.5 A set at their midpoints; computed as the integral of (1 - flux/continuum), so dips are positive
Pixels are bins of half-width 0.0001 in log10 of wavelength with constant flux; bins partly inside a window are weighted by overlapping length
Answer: 3.7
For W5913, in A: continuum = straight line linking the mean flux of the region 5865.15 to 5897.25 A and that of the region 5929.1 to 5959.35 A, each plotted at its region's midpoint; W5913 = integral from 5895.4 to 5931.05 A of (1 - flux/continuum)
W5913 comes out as 0.2 A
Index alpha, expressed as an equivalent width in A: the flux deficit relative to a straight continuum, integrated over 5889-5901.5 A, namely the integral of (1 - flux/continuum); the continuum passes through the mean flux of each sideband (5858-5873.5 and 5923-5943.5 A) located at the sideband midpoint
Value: 2.1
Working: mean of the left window 227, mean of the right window 227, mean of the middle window 189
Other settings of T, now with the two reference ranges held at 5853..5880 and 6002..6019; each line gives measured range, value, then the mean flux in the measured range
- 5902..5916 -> 0.3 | 220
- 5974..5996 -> -0.8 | 232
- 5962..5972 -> -0.4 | 234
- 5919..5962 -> -0.6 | 228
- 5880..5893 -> 1.7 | 197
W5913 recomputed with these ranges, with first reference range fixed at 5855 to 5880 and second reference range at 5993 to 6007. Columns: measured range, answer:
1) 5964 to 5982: -0.7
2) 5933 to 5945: -0.2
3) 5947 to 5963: -0.1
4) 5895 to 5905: 1.1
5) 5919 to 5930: -0.1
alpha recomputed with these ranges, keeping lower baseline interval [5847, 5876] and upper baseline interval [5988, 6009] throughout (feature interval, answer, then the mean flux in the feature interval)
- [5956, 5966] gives -0.05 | 228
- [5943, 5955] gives -0.12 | 229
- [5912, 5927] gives -0.09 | 228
